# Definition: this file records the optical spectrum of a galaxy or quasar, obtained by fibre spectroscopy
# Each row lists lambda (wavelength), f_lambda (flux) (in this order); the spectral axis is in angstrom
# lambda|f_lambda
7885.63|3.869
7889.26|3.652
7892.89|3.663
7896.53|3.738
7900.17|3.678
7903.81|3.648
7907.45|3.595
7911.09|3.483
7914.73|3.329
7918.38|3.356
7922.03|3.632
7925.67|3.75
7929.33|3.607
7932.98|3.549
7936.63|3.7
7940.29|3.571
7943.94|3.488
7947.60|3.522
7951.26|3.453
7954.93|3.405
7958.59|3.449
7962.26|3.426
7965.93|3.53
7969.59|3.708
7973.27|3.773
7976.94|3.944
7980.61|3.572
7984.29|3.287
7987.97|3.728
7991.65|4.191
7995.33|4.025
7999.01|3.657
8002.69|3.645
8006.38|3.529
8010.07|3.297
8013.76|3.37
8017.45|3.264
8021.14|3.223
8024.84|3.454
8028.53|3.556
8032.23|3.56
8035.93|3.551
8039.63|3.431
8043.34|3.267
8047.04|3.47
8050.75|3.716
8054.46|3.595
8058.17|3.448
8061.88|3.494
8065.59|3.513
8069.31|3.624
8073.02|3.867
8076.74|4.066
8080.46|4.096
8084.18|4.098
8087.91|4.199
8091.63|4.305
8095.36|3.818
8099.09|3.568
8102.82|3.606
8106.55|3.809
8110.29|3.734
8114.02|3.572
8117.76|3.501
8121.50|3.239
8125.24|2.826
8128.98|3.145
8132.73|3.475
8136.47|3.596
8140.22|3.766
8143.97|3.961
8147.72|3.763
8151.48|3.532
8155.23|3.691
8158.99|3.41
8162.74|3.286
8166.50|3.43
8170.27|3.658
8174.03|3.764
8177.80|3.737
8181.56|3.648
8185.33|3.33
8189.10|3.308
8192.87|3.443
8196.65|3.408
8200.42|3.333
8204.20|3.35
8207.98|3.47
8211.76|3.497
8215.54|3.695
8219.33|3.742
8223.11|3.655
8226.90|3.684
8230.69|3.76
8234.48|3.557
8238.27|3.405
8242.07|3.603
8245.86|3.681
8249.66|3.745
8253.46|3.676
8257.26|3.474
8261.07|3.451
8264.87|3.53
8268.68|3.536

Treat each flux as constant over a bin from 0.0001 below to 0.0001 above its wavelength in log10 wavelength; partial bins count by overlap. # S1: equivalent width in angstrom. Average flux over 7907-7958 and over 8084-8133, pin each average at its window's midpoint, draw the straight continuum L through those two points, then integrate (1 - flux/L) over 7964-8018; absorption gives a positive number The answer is -1.3 angstrom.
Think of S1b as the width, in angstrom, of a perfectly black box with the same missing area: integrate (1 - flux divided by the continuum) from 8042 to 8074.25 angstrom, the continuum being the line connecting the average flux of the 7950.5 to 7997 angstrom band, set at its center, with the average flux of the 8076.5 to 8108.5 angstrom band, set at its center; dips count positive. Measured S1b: 2.57 angstrom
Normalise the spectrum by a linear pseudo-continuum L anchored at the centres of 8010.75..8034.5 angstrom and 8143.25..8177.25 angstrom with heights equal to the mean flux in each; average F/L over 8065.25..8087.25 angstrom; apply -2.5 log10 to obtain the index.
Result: -0.13 mag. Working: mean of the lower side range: 3.4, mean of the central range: 3.92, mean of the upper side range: 3.6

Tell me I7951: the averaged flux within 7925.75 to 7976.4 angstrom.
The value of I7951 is 3.57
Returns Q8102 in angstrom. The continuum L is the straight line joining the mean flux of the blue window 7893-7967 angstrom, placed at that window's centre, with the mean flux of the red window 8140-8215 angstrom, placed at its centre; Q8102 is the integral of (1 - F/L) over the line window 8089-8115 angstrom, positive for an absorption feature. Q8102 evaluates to -1.85 angstrom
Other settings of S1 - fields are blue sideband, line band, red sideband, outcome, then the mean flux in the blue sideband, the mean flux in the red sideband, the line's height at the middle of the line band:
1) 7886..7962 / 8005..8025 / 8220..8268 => 1.3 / 3.57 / 3.6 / 3.58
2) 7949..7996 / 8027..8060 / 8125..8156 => 0.9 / 3.64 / 3.56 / 3.61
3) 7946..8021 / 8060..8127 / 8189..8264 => -2.8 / 3.58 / 3.55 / 3.57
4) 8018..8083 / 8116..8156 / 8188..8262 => 0.8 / 3.58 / 3.55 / 3.57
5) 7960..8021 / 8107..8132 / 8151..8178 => 1.4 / 3.61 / 3.55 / 3.57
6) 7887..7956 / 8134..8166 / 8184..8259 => -0.6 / 3.57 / 3.54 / 3.55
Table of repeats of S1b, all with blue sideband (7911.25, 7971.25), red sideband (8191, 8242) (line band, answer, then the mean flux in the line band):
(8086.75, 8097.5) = -1.68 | 4.09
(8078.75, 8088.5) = -1.62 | 4.12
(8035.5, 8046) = 0.39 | 3.4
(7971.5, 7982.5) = -0.72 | 3.76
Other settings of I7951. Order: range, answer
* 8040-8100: 3.75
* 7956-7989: 3.59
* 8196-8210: 3.39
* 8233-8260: 3.59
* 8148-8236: 3.54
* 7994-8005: 3.75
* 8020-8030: 3.42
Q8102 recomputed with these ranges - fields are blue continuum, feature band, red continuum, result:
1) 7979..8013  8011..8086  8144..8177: 1.1 angstrom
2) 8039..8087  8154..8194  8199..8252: 1.1 angstrom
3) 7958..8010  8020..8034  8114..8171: 0.6 angstrom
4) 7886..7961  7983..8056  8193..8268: 0.5 angstrom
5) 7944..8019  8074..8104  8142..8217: -3.5 angstrom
